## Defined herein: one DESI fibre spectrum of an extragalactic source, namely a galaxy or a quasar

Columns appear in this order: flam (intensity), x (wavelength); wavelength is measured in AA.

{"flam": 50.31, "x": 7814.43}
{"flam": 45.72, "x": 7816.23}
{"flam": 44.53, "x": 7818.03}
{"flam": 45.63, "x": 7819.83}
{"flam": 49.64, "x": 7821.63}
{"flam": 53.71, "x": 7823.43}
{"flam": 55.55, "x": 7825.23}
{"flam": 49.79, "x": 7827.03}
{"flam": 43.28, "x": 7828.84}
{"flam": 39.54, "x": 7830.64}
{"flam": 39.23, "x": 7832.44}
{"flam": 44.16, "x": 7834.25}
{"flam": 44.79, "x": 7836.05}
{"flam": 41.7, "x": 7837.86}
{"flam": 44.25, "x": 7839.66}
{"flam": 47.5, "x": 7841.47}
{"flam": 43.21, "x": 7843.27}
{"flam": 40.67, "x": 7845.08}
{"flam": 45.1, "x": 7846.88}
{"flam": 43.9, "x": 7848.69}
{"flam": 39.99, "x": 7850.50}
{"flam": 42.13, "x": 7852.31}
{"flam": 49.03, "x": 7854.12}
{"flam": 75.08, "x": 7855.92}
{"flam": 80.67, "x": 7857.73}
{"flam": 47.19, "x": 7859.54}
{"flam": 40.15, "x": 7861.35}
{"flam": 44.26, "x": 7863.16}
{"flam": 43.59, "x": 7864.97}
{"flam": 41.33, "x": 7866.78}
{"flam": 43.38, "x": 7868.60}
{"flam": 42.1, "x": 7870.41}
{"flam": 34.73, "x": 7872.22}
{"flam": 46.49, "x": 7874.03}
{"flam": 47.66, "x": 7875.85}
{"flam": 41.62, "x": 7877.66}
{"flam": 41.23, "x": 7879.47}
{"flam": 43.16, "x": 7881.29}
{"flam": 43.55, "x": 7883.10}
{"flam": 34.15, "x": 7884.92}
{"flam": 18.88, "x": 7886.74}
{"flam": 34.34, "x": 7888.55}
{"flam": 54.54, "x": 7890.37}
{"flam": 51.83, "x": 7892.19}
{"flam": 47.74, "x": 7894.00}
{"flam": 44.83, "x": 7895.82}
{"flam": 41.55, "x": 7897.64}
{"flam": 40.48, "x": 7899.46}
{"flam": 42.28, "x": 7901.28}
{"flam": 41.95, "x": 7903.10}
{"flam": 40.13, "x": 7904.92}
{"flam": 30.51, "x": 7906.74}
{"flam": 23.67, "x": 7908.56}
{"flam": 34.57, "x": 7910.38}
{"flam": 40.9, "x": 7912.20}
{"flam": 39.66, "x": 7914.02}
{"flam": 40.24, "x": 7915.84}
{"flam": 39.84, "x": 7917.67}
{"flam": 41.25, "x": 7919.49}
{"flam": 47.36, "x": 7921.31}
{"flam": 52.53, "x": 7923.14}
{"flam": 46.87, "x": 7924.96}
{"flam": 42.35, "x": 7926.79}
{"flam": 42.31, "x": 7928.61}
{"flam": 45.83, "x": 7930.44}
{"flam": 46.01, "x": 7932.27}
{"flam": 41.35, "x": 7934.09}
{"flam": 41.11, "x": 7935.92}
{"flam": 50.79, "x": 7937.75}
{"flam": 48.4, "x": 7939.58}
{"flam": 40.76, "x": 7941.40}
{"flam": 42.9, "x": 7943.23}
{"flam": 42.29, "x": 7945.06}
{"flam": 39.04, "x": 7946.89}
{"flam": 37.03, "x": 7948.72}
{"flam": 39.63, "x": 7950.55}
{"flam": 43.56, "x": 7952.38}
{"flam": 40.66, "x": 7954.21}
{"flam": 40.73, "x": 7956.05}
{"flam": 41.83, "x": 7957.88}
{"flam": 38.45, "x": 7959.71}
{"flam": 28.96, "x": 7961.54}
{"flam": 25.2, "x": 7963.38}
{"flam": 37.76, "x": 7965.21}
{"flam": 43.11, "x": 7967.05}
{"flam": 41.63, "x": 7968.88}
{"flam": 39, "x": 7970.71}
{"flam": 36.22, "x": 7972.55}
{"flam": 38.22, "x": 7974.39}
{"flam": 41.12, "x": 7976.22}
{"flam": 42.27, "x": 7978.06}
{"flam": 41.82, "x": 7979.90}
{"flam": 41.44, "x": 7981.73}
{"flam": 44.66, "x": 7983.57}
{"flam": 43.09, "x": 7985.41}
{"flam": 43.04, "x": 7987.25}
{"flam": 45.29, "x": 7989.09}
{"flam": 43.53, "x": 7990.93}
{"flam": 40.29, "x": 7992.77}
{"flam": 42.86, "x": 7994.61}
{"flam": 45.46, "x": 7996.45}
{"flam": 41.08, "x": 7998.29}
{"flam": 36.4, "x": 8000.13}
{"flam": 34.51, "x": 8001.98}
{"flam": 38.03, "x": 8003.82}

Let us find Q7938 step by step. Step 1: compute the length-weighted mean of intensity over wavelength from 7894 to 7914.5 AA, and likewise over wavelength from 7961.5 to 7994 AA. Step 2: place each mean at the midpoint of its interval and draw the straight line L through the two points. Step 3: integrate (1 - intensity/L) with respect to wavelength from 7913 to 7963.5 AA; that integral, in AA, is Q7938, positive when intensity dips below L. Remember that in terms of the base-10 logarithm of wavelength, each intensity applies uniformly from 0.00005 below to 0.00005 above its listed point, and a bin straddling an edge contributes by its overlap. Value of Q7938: -3.4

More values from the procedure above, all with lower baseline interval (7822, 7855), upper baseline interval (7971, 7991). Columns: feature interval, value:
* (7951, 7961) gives 0.4 AA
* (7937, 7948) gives -0.3 AA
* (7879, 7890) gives 1.8 AA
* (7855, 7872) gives -2.2 AA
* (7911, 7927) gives -0.1 AA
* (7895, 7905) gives 0.4 AA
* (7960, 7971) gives 1.6 AA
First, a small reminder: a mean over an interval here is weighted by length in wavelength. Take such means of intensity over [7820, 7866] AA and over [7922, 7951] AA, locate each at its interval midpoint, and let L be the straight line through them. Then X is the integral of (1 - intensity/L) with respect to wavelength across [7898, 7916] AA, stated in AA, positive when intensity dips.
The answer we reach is 3.01 AA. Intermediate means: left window 47.5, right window 43.8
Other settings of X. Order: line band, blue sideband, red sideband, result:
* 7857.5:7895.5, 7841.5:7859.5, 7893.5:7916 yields 1.5 AA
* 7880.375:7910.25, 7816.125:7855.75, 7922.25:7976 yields 2.7 AA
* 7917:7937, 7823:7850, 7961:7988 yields -1.5 AA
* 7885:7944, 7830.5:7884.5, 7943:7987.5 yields 0.8 AA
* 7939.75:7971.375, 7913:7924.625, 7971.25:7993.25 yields 2.5 AA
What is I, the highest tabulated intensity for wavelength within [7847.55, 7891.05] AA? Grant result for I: 80.67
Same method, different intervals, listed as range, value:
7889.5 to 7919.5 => 54.54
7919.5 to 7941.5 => 52.53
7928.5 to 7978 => 50.79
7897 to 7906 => 42.28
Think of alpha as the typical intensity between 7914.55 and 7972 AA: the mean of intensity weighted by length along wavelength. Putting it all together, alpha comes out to 41.5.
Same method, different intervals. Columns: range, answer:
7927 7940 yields 44.8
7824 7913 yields 43.5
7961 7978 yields 37.2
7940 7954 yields 41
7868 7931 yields 41.2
